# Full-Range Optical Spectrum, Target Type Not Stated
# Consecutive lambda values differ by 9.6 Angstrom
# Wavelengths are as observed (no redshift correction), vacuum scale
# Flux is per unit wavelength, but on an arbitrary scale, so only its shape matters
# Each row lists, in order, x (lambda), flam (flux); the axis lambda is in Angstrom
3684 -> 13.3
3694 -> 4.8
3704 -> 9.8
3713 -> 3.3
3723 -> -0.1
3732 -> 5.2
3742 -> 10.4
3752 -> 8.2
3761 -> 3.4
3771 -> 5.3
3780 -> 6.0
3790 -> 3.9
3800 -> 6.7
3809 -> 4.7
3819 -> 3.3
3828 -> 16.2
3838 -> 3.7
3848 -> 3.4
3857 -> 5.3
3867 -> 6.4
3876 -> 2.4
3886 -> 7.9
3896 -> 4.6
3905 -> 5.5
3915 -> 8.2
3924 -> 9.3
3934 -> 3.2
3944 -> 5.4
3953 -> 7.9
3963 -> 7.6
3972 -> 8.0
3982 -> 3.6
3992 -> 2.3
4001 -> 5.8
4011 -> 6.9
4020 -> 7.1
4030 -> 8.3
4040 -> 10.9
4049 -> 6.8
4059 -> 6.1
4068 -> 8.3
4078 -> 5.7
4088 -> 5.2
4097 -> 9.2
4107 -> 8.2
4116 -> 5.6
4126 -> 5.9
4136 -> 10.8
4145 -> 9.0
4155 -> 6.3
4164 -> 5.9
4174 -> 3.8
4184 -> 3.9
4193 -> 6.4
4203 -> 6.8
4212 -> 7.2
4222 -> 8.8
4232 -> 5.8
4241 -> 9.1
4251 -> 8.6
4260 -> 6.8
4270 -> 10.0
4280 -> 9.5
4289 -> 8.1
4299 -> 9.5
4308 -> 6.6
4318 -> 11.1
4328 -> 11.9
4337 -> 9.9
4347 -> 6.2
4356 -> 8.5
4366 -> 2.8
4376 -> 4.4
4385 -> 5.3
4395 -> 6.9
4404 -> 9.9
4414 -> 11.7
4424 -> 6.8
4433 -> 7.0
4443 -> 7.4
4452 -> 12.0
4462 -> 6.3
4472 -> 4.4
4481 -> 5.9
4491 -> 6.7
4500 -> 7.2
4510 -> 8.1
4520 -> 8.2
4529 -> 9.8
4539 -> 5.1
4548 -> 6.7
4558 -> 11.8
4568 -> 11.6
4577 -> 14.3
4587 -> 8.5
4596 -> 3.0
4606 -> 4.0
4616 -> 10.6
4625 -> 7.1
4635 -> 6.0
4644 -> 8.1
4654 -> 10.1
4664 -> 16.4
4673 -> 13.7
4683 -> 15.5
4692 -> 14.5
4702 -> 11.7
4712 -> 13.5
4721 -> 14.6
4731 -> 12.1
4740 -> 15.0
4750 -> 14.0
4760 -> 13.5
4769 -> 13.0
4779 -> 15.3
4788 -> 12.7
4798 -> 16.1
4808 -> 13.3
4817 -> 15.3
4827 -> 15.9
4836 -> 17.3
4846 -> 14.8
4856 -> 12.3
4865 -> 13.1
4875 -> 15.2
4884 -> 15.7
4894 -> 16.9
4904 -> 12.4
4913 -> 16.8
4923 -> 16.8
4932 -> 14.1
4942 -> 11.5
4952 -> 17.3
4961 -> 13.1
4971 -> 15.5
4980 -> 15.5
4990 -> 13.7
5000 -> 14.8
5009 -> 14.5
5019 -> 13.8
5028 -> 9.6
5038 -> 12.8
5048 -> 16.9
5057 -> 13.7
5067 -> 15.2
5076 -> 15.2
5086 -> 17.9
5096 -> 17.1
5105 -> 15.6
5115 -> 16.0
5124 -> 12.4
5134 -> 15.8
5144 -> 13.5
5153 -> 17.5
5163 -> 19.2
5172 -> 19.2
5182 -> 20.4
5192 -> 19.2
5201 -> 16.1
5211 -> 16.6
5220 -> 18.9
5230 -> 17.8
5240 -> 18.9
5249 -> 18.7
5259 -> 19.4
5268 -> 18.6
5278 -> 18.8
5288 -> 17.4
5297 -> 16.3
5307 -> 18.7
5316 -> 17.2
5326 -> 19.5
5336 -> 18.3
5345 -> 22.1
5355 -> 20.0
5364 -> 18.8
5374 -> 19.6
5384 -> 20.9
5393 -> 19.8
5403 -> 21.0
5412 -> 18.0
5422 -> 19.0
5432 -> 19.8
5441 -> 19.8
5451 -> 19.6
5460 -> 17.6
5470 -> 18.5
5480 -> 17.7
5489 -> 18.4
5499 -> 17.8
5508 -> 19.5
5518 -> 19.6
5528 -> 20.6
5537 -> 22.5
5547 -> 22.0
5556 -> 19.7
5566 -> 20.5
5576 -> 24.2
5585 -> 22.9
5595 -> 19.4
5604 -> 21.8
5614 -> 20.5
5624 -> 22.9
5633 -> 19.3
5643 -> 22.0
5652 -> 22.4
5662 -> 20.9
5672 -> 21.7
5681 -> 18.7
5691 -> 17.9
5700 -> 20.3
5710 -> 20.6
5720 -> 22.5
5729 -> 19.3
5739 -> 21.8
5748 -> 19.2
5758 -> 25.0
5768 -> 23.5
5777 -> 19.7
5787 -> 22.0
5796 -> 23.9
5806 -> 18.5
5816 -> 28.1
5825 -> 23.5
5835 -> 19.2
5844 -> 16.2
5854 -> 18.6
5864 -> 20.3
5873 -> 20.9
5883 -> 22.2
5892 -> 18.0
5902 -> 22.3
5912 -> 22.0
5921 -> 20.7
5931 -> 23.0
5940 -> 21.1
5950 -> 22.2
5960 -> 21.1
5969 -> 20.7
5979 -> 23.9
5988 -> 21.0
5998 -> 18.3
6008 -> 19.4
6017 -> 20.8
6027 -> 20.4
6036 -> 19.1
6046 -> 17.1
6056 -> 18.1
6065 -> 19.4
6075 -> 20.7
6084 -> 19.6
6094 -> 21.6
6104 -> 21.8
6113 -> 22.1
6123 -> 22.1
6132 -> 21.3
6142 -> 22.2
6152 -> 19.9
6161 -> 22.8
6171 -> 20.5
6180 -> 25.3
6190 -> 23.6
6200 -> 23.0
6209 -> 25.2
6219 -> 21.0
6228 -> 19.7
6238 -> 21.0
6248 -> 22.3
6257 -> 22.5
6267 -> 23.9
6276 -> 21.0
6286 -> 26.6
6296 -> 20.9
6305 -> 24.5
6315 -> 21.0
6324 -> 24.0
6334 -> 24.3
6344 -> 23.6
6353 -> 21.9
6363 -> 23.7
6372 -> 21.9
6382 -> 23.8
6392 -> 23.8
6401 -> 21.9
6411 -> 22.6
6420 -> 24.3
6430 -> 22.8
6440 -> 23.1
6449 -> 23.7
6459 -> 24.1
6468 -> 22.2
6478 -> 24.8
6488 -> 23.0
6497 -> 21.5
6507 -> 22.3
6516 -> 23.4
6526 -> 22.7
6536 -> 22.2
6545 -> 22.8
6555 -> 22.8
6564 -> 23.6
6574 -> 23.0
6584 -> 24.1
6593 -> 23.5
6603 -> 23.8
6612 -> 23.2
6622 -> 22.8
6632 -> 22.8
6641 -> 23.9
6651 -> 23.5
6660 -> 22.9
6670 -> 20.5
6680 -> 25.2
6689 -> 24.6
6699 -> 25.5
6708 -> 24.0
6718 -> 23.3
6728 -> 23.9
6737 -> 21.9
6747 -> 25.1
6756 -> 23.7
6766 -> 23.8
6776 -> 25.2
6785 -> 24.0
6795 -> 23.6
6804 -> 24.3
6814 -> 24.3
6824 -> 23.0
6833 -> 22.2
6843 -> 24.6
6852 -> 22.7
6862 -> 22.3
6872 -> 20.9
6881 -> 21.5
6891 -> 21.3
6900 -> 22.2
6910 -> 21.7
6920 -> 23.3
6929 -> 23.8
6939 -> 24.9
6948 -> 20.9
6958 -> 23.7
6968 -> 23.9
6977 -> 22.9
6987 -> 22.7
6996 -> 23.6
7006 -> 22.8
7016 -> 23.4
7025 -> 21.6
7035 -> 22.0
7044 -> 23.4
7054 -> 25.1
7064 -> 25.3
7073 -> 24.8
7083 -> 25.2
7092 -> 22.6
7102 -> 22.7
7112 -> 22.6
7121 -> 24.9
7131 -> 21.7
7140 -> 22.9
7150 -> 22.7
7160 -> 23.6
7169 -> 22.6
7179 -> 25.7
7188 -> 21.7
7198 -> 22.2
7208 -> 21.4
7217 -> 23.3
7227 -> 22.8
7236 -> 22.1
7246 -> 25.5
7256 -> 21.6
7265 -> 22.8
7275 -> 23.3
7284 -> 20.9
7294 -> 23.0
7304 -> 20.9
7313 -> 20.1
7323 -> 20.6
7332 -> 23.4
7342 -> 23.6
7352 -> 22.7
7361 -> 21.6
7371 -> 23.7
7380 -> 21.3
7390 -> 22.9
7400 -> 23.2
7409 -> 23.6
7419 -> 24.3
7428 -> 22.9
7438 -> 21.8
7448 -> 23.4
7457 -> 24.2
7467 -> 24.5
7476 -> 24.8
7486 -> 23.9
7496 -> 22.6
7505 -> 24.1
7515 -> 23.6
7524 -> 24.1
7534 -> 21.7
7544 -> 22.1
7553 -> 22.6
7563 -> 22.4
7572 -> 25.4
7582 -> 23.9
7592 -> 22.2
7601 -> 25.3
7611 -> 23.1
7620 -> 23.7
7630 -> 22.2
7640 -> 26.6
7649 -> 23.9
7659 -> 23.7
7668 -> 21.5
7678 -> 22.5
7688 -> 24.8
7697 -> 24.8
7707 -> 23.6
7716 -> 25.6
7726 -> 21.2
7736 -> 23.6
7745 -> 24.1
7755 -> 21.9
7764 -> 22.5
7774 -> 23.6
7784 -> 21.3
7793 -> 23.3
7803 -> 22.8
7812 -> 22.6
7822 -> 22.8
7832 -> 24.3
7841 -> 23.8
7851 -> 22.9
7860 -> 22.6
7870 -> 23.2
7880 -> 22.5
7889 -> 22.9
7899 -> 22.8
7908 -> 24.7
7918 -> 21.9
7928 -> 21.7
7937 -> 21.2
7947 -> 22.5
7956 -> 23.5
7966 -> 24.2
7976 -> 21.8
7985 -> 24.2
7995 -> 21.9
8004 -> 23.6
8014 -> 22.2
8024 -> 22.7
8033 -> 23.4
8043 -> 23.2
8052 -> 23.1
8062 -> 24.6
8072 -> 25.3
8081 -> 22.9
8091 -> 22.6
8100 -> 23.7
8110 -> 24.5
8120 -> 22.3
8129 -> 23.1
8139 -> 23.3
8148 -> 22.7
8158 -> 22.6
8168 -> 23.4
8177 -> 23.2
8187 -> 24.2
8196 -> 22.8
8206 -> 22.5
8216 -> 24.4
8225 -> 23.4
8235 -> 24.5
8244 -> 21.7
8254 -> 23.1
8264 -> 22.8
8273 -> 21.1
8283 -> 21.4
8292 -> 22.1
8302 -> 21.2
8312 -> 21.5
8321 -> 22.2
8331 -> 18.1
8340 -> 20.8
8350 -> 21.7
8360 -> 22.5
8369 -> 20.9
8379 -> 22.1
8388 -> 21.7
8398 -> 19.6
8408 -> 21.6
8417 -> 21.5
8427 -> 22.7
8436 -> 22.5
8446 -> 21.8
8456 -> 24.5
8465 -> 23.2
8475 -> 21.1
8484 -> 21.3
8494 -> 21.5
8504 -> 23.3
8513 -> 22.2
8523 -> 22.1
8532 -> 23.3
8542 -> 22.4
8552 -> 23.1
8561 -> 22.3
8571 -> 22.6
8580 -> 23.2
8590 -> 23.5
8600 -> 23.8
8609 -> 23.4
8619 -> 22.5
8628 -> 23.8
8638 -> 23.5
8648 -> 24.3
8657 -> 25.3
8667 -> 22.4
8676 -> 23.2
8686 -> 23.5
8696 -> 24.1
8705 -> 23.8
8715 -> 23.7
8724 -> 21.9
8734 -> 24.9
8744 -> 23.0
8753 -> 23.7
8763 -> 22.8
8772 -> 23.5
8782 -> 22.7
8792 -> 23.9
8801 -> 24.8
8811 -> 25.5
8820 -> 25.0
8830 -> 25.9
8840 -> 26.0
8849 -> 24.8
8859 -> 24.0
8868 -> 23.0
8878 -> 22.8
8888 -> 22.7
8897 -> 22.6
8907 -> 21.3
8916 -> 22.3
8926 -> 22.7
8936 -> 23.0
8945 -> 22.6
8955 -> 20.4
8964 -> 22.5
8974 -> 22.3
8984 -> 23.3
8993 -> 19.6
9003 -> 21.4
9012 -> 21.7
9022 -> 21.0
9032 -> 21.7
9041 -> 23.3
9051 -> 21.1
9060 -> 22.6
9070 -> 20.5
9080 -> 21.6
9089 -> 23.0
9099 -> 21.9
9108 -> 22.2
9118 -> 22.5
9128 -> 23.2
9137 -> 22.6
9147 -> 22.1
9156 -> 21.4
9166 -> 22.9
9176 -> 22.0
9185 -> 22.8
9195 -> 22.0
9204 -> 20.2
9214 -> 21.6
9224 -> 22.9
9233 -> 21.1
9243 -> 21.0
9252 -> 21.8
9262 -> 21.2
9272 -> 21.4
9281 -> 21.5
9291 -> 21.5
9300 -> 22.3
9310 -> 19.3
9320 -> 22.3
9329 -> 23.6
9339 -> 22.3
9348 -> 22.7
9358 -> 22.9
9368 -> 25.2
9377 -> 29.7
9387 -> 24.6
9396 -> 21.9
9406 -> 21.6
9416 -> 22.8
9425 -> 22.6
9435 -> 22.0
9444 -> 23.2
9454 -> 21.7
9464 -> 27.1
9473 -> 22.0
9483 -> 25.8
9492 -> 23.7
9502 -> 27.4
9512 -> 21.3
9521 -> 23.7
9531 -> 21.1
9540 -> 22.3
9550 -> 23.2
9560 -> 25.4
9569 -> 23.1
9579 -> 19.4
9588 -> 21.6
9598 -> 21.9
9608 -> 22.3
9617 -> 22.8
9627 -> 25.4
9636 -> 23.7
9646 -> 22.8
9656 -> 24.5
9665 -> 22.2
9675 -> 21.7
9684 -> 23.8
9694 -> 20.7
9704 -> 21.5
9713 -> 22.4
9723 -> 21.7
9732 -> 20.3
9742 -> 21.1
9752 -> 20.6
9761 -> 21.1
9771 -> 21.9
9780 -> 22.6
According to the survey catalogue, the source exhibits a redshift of 0.168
